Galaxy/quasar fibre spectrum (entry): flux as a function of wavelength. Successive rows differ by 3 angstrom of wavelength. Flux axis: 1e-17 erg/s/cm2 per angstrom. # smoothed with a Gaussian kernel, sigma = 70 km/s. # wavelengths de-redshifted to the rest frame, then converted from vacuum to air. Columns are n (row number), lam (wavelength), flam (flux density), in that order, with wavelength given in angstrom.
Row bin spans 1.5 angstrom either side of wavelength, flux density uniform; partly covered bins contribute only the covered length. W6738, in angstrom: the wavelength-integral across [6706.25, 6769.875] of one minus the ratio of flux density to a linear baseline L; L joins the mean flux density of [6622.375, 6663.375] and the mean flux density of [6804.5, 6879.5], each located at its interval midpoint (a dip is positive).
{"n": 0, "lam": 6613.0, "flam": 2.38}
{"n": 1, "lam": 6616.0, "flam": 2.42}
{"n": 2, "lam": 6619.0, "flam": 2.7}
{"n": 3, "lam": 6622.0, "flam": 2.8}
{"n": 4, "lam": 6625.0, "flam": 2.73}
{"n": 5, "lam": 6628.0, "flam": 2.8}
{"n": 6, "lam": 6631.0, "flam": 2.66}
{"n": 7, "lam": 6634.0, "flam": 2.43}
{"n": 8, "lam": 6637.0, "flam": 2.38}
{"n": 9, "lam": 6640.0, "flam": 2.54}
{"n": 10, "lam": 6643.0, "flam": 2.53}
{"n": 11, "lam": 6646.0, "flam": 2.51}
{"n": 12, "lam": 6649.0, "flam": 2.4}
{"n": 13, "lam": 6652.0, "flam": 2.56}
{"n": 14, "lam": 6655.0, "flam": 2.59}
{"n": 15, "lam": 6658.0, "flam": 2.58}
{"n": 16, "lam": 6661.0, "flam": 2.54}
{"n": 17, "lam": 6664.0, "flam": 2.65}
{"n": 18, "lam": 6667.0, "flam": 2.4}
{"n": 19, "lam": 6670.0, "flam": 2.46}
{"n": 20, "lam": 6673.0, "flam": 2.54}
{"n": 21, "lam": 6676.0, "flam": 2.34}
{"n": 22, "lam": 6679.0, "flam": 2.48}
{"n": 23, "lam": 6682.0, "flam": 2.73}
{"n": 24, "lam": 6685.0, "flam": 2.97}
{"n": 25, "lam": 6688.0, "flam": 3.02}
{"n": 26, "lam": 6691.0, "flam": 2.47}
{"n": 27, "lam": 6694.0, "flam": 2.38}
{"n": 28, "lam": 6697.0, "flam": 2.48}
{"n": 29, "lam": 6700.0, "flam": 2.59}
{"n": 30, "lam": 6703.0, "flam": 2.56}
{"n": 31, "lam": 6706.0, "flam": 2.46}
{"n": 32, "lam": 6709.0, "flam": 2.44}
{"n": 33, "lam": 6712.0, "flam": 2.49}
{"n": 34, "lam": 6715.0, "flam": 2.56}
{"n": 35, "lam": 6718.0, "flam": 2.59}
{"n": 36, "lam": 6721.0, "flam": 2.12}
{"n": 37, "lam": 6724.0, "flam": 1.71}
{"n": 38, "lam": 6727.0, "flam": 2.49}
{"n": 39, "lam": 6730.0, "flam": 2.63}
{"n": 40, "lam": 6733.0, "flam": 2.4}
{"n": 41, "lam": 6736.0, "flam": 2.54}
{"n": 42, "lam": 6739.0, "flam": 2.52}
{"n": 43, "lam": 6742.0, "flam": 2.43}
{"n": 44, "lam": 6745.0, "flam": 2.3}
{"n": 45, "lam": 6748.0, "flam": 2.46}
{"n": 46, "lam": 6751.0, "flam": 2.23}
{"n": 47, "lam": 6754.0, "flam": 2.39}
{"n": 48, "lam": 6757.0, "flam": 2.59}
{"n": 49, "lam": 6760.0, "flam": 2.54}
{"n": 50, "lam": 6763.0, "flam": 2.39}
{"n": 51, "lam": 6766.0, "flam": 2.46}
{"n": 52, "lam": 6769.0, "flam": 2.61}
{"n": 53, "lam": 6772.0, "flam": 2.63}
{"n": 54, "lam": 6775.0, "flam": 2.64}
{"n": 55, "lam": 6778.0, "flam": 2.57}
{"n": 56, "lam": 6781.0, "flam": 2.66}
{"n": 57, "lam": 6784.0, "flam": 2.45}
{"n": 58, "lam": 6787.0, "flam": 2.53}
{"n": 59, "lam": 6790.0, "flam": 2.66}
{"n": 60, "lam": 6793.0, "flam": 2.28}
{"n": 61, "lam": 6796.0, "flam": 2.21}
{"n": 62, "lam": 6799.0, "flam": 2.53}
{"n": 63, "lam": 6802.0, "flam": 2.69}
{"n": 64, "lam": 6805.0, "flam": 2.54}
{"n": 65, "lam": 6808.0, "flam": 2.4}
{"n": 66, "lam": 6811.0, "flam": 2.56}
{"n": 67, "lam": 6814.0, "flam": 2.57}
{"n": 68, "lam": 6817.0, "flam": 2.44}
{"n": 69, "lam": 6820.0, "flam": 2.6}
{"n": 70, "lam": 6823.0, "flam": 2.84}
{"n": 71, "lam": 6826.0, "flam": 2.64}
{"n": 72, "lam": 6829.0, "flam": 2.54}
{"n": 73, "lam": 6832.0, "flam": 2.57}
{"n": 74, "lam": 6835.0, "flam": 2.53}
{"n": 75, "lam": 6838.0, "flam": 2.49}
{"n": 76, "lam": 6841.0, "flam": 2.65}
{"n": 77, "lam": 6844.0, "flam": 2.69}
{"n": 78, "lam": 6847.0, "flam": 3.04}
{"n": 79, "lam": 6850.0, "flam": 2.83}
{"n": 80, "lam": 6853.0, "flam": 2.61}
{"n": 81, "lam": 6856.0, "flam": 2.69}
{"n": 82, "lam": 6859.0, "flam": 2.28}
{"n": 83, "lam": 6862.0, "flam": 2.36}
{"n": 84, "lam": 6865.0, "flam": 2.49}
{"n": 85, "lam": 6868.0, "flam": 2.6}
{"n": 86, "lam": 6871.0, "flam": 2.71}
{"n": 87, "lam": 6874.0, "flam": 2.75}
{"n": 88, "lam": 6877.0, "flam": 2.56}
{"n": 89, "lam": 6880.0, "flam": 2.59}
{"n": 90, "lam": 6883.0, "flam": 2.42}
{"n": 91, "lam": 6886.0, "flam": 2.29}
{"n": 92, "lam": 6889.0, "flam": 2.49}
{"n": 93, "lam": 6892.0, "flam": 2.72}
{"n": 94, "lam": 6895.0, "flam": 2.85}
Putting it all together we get 3.9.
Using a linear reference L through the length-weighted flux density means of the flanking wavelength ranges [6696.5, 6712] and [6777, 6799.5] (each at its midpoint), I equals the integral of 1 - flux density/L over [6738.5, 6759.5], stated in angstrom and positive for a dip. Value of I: 0.6 angstrom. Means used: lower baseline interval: 2.51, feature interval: 2.42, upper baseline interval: 2.48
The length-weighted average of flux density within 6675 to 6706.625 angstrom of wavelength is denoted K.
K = 2.6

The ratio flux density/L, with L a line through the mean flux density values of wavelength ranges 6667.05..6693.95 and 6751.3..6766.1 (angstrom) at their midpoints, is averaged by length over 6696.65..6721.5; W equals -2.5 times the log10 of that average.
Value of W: 0.02 mag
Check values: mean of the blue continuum 2.6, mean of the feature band 2.49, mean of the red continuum 2.46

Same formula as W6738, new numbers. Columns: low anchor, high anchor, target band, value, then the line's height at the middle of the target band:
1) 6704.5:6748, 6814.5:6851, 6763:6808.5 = 0.4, 2.54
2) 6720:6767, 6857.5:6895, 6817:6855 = -2.6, 2.49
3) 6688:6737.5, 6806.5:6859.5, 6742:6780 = 0.5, 2.52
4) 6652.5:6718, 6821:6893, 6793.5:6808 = 0.7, 2.59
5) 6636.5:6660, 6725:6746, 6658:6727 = -0.3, 2.49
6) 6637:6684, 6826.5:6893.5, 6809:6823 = 0.0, 2.57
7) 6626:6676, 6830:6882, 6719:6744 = 2.0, 2.56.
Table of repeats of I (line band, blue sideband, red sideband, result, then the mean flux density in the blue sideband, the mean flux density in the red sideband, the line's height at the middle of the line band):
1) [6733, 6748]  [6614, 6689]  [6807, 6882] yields 0.86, 2.59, 2.6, 2.59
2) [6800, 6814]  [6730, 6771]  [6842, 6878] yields 0.01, 2.46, 2.64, 2.55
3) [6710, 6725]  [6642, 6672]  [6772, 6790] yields 1.37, 2.52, 2.58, 2.55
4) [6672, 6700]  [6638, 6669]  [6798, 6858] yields -0.63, 2.53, 2.62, 2.54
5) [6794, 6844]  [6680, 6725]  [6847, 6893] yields 0.07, 2.51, 2.57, 2.55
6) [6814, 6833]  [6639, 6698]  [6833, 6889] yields -0.17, 2.56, 2.59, 2.58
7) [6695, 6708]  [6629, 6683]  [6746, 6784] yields 0.00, 2.52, 2.51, 2.51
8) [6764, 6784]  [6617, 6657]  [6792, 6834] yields -0.28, 2.58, 2.53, 2.54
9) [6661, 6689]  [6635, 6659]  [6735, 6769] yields -1.33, 2.51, 2.45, 2.49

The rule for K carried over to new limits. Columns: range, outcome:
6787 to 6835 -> 2.54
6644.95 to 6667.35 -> 2.54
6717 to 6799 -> 2.45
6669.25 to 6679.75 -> 2.45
